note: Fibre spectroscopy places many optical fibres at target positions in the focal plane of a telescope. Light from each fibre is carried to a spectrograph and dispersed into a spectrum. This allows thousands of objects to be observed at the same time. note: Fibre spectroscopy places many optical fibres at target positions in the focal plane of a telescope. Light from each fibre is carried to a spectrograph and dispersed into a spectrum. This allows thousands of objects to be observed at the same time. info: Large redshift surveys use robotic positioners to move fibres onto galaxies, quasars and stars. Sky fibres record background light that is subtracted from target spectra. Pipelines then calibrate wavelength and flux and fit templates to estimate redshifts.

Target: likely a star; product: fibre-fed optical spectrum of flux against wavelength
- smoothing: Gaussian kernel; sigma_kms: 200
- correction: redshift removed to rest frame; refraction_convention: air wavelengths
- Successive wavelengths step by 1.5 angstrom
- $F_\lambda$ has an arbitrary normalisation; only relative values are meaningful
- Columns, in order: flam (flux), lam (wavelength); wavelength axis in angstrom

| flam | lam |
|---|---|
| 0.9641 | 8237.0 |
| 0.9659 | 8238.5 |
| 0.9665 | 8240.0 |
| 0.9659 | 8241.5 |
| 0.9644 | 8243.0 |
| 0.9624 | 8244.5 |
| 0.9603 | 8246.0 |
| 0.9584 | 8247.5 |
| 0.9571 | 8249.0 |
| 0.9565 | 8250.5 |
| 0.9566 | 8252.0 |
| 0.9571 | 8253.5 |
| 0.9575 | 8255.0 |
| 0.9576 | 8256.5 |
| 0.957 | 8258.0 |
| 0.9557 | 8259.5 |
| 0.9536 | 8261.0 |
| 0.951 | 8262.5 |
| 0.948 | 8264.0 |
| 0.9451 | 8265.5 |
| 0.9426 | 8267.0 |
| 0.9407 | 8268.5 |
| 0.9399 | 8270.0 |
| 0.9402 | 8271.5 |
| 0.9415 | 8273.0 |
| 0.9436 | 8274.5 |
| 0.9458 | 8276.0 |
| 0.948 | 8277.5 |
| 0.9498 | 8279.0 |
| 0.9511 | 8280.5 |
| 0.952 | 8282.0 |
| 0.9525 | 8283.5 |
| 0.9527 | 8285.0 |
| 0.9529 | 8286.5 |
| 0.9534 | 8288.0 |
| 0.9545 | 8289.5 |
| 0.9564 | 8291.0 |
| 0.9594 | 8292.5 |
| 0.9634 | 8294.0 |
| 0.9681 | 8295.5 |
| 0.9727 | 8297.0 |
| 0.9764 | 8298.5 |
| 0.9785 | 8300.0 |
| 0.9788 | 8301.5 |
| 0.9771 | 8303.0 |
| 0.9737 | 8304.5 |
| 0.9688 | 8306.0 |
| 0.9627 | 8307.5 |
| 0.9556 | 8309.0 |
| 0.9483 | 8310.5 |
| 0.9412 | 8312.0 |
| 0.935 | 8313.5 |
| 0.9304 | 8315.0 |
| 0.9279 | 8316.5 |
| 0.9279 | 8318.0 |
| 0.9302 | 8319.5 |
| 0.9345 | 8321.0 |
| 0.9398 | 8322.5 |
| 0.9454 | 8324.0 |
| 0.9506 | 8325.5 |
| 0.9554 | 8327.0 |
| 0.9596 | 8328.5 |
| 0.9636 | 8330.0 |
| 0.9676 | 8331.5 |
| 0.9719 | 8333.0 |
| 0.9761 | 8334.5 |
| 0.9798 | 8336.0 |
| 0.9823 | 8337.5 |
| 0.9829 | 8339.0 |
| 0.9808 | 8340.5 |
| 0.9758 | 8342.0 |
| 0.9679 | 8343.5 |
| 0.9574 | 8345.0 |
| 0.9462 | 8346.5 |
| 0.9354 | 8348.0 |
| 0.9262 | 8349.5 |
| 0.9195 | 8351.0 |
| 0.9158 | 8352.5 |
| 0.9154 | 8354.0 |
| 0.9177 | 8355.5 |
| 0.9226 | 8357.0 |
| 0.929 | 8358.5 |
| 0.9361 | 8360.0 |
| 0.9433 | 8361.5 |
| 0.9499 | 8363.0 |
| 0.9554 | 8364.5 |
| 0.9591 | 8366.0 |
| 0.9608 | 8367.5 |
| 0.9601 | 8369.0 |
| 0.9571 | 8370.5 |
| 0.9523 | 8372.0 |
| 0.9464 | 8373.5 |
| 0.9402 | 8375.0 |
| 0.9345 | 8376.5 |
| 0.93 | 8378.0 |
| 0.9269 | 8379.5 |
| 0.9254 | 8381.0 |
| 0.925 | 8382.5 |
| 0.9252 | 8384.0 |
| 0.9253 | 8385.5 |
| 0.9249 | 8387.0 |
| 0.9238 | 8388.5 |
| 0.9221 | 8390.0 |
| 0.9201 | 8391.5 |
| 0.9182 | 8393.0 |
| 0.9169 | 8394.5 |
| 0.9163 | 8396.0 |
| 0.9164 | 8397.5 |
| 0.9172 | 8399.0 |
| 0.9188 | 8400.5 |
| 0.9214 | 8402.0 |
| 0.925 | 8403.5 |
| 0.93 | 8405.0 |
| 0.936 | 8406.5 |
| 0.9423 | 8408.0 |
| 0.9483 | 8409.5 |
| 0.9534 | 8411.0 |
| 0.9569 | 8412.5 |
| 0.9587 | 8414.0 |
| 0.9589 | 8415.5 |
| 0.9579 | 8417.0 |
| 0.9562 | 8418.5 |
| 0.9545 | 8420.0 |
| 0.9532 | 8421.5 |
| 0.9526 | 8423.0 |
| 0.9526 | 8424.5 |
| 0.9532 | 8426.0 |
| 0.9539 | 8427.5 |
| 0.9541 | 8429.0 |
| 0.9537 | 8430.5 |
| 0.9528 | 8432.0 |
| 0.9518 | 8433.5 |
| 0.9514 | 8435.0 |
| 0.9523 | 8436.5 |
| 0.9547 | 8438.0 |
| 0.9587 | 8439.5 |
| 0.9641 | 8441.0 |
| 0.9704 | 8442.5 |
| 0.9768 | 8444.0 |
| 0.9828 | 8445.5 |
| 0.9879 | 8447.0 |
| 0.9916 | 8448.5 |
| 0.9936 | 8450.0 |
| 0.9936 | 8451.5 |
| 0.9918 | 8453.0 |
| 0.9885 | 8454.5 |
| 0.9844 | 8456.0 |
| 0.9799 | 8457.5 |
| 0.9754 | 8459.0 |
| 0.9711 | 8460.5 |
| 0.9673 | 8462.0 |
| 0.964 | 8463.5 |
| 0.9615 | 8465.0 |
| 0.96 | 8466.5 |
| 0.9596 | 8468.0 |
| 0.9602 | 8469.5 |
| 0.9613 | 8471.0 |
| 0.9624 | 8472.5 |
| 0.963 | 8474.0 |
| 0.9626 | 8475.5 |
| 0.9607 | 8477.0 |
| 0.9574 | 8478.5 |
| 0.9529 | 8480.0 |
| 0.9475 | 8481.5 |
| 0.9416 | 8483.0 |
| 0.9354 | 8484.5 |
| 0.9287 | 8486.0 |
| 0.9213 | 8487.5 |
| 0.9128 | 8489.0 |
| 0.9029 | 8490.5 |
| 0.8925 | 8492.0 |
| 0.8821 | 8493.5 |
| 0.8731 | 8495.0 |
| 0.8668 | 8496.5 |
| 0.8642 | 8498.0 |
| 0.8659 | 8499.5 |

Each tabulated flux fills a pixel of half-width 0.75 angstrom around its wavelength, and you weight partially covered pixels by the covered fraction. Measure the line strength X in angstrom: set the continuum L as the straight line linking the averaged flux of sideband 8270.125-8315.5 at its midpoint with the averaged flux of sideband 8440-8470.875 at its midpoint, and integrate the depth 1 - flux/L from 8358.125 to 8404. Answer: 1.6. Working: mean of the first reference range 0.956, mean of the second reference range 0.976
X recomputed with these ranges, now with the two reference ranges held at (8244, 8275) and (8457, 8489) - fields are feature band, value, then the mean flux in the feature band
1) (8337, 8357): 0.1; 0.947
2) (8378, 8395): 0.5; 0.923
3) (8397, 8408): 0.3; 0.925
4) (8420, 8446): -0.1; 0.958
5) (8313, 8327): 0.2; 0.937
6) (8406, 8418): 0.0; 0.952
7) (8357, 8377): 0.1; 0.947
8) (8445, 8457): -0.4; 0.989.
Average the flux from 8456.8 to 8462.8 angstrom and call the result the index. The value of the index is 0.973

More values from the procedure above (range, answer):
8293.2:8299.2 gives 0.97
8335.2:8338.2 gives 0.981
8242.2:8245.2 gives 0.963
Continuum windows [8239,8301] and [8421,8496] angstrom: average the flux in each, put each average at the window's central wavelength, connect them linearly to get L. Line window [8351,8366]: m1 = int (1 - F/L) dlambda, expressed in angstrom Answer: 0.4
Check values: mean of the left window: 0.955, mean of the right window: 0.955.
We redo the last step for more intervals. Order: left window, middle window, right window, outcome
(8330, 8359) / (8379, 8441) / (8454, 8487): 1.1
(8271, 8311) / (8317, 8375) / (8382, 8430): -0.1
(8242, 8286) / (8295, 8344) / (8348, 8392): -0.9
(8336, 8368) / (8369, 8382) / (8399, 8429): 0.1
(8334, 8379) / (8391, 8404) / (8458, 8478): 0.5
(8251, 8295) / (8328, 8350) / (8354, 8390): -0.6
